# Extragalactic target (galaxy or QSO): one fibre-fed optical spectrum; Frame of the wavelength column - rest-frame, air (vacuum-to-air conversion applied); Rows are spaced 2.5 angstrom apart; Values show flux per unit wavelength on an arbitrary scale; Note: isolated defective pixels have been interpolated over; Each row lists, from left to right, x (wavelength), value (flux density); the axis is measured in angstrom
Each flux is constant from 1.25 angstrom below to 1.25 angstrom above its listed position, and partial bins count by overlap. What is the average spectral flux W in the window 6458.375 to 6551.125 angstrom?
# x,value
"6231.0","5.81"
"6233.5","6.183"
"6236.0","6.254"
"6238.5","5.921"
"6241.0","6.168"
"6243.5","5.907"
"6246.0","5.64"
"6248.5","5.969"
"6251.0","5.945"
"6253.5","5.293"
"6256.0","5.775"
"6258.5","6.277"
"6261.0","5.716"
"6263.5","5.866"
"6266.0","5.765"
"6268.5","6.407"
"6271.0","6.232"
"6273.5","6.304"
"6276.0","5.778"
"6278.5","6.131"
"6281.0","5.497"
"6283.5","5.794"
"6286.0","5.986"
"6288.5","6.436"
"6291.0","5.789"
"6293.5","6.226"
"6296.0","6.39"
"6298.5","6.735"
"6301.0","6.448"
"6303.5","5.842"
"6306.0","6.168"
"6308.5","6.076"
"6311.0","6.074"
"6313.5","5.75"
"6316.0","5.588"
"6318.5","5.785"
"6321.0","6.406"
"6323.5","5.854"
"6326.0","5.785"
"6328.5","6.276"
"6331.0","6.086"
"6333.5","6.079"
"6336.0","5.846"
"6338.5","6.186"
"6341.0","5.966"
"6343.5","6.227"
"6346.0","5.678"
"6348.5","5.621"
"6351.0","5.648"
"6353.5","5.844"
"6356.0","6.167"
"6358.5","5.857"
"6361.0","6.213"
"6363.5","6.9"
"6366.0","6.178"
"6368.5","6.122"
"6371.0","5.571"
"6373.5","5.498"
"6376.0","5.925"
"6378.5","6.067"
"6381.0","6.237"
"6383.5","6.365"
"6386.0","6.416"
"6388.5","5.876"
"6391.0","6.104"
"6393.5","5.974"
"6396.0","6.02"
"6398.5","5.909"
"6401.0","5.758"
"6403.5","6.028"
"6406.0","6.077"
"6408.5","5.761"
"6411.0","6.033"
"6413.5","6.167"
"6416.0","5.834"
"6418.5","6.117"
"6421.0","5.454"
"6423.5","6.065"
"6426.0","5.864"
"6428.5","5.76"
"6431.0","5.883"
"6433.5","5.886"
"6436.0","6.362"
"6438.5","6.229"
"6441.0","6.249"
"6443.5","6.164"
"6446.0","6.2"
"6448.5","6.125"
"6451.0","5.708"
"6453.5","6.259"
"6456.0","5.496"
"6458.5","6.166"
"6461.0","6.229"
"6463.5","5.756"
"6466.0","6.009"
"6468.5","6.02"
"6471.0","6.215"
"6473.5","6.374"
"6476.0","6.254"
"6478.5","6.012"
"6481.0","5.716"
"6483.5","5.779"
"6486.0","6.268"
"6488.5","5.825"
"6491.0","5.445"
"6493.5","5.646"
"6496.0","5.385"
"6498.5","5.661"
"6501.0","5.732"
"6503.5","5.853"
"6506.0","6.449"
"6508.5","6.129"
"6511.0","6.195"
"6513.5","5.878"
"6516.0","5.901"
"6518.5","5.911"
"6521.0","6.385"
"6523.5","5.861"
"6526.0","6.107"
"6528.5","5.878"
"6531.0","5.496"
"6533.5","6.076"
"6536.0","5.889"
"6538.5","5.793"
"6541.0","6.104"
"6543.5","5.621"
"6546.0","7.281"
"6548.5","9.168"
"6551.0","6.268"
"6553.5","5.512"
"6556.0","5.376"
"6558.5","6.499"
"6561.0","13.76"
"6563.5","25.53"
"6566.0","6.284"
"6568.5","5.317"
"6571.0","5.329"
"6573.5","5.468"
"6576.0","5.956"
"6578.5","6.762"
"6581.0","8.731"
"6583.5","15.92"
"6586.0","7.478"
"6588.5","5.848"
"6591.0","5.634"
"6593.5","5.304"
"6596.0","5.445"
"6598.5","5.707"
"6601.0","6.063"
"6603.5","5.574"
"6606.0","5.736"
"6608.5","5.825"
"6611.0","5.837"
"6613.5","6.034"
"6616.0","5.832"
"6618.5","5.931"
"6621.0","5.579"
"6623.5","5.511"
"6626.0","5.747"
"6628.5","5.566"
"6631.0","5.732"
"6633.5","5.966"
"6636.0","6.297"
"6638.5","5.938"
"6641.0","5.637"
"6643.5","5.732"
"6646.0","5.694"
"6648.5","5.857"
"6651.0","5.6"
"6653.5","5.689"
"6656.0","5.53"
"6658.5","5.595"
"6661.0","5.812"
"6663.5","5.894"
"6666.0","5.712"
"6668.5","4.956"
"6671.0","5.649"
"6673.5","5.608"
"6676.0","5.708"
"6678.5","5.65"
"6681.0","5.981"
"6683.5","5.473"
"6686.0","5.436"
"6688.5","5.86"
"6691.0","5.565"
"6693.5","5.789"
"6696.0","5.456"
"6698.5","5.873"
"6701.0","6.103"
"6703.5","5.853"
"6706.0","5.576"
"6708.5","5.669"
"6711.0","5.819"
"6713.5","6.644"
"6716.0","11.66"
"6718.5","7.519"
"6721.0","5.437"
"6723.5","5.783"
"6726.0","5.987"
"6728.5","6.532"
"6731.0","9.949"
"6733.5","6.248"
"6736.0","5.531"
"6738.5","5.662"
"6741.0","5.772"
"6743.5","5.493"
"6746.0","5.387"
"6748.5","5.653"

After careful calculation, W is 6.07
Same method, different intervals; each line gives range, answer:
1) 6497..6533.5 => 5.96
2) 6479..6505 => 5.75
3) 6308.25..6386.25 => 6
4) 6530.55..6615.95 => 7.19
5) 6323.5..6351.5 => 5.95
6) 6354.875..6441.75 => 6.02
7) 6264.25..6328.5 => 6.05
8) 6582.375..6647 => 6.2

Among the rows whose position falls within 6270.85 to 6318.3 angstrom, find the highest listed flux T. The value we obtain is 6.735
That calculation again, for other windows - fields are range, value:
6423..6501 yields 6.374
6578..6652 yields 15.92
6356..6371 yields 6.9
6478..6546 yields 7.281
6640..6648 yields 5.732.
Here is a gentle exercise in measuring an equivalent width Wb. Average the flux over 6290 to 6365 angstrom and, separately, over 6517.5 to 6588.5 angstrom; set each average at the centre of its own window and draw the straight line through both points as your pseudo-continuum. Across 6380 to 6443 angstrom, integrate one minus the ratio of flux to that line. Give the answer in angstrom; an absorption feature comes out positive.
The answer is 5.6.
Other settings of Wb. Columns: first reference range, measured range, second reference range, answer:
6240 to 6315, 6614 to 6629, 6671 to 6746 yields 1.0 angstrom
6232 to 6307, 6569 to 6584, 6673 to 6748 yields -3.4 angstrom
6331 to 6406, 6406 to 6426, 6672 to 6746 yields 0.4 angstrom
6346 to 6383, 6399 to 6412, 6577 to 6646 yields 0.2 angstrom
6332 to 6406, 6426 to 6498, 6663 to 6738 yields 0.9 angstrom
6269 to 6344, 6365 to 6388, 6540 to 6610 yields 1.4 angstrom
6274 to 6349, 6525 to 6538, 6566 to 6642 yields 0.7 angstrom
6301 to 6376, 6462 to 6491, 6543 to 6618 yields 3.3 angstrom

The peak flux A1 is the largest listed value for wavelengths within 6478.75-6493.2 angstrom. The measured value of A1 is 6.268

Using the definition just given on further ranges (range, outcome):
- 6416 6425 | 6.117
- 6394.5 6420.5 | 6.167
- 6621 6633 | 5.747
